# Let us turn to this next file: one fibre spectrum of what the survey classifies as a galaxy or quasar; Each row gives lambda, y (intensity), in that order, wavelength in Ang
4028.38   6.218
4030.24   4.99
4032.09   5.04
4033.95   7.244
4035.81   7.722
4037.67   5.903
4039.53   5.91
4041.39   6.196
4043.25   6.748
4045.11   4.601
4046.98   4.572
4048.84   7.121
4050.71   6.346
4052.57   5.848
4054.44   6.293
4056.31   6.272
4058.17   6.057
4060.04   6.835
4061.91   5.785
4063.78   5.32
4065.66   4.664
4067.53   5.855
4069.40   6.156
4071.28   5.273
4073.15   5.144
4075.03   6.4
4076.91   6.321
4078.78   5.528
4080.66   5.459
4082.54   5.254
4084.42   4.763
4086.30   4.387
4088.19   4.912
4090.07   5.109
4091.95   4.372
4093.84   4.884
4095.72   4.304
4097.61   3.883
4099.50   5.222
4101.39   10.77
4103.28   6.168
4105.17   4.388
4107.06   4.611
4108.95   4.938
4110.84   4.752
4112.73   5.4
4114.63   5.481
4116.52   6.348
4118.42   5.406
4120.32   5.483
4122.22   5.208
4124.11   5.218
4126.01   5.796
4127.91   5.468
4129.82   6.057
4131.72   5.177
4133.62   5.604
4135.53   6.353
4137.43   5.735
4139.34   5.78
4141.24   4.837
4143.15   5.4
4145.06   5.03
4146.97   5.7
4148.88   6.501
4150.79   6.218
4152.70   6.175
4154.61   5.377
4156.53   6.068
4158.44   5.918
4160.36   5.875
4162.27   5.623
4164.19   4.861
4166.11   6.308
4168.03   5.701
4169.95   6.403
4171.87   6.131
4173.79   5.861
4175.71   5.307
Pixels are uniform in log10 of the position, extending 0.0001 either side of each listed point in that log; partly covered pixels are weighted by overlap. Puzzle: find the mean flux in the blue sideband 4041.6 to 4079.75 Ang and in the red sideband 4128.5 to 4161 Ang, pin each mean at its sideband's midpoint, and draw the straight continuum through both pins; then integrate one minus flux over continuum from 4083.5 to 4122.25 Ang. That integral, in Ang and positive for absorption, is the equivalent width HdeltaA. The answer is 3.5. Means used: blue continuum 5.86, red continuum 5.75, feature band 5.28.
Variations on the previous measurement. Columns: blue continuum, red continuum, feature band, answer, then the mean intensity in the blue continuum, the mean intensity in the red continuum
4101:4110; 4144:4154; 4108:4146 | 2.7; 5.88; 5.9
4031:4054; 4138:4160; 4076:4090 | 1.7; 6.1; 5.73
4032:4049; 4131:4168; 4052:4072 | 0.6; 6.11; 5.72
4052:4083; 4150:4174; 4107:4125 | 1.6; 5.8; 5.88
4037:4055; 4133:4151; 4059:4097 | 3.5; 5.95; 5.7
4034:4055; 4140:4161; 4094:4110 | 1.2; 6.16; 5.74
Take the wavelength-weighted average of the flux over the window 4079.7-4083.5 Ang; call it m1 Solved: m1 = 5.35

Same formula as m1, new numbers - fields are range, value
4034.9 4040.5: 6.5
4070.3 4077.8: 5.78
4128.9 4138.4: 5.78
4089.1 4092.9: 4.74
